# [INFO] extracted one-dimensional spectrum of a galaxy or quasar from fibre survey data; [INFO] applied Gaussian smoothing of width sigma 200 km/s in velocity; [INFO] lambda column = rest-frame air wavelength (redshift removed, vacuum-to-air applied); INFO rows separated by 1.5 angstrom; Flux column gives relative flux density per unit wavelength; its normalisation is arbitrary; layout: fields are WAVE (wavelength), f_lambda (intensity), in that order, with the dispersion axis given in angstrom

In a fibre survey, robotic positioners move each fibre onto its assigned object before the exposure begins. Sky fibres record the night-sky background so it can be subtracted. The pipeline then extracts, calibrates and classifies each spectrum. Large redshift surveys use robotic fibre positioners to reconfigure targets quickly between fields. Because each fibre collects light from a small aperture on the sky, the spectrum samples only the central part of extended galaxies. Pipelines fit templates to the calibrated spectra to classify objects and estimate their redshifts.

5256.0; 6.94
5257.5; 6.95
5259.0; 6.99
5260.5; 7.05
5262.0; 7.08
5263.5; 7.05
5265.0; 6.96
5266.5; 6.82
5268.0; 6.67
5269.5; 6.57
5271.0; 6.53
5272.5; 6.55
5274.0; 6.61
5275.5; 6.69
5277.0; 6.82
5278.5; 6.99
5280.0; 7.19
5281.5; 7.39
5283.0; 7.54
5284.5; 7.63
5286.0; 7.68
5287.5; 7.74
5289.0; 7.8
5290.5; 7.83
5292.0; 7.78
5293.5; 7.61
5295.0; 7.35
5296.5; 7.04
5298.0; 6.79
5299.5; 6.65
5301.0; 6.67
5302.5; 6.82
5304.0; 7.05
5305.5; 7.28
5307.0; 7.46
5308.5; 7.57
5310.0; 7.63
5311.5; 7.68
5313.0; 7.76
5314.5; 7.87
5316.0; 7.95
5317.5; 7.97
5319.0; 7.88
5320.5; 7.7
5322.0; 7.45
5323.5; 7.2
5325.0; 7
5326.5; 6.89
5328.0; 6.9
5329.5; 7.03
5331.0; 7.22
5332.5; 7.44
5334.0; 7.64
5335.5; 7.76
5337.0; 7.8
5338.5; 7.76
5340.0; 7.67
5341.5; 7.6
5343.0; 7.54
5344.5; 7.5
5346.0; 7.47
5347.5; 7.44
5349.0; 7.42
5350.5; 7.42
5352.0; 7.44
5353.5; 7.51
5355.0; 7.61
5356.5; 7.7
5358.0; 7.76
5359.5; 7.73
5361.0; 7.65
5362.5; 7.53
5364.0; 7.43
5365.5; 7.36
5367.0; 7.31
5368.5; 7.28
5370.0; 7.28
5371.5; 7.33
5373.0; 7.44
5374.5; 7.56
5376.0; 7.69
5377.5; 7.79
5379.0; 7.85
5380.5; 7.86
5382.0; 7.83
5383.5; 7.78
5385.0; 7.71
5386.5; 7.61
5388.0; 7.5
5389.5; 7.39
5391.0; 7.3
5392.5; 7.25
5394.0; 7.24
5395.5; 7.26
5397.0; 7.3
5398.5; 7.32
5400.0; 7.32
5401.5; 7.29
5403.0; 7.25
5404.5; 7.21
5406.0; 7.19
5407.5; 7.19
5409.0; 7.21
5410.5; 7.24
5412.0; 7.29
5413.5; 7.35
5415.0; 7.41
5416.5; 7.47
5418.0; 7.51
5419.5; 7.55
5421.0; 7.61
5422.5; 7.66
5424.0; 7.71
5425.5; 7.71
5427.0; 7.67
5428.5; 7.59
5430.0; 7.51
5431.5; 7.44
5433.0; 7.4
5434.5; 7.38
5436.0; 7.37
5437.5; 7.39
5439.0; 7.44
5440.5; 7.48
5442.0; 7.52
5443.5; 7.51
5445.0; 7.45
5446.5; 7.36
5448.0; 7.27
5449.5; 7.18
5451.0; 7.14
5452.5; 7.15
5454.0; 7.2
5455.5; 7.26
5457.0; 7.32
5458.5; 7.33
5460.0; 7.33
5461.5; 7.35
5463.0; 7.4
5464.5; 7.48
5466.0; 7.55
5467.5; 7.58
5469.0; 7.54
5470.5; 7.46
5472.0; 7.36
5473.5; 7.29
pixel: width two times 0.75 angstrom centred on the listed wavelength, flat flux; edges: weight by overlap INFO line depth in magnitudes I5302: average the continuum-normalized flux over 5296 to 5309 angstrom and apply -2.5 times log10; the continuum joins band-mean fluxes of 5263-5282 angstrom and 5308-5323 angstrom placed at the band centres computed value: 0.07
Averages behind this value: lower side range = 6.82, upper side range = 7.74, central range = 7.03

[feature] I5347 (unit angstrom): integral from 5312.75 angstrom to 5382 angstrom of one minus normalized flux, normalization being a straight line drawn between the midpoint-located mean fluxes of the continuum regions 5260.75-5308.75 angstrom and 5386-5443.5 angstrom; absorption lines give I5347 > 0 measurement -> -2.6 angstrom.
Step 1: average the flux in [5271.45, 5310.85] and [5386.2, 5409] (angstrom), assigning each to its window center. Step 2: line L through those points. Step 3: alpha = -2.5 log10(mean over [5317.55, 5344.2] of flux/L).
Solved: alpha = -0.03 mag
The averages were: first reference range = 7.23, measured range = 7.45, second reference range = 7.3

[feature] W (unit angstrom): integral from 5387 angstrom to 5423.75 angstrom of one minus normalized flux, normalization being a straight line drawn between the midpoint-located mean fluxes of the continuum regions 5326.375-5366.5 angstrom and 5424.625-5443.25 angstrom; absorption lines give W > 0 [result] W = 0.7 angstrom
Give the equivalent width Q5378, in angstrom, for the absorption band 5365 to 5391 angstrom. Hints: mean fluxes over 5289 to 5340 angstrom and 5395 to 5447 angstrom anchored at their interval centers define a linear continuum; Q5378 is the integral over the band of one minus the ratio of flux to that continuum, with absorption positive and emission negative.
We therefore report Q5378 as -0.5 angstrom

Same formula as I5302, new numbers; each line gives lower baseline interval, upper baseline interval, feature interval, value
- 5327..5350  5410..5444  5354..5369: -0.01 mag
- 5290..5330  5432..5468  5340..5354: -0.02 mag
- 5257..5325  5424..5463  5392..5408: 0.01 mag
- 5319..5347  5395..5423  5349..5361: -0.03 mag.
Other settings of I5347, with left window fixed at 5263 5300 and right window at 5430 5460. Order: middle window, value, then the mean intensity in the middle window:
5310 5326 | -1.0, 7.63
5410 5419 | -0.1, 7.39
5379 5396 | -0.6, 7.54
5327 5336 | -0.1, 7.31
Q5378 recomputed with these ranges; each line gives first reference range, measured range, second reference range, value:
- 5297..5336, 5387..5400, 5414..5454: 0.2 angstrom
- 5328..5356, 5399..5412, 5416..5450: 0.4 angstrom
